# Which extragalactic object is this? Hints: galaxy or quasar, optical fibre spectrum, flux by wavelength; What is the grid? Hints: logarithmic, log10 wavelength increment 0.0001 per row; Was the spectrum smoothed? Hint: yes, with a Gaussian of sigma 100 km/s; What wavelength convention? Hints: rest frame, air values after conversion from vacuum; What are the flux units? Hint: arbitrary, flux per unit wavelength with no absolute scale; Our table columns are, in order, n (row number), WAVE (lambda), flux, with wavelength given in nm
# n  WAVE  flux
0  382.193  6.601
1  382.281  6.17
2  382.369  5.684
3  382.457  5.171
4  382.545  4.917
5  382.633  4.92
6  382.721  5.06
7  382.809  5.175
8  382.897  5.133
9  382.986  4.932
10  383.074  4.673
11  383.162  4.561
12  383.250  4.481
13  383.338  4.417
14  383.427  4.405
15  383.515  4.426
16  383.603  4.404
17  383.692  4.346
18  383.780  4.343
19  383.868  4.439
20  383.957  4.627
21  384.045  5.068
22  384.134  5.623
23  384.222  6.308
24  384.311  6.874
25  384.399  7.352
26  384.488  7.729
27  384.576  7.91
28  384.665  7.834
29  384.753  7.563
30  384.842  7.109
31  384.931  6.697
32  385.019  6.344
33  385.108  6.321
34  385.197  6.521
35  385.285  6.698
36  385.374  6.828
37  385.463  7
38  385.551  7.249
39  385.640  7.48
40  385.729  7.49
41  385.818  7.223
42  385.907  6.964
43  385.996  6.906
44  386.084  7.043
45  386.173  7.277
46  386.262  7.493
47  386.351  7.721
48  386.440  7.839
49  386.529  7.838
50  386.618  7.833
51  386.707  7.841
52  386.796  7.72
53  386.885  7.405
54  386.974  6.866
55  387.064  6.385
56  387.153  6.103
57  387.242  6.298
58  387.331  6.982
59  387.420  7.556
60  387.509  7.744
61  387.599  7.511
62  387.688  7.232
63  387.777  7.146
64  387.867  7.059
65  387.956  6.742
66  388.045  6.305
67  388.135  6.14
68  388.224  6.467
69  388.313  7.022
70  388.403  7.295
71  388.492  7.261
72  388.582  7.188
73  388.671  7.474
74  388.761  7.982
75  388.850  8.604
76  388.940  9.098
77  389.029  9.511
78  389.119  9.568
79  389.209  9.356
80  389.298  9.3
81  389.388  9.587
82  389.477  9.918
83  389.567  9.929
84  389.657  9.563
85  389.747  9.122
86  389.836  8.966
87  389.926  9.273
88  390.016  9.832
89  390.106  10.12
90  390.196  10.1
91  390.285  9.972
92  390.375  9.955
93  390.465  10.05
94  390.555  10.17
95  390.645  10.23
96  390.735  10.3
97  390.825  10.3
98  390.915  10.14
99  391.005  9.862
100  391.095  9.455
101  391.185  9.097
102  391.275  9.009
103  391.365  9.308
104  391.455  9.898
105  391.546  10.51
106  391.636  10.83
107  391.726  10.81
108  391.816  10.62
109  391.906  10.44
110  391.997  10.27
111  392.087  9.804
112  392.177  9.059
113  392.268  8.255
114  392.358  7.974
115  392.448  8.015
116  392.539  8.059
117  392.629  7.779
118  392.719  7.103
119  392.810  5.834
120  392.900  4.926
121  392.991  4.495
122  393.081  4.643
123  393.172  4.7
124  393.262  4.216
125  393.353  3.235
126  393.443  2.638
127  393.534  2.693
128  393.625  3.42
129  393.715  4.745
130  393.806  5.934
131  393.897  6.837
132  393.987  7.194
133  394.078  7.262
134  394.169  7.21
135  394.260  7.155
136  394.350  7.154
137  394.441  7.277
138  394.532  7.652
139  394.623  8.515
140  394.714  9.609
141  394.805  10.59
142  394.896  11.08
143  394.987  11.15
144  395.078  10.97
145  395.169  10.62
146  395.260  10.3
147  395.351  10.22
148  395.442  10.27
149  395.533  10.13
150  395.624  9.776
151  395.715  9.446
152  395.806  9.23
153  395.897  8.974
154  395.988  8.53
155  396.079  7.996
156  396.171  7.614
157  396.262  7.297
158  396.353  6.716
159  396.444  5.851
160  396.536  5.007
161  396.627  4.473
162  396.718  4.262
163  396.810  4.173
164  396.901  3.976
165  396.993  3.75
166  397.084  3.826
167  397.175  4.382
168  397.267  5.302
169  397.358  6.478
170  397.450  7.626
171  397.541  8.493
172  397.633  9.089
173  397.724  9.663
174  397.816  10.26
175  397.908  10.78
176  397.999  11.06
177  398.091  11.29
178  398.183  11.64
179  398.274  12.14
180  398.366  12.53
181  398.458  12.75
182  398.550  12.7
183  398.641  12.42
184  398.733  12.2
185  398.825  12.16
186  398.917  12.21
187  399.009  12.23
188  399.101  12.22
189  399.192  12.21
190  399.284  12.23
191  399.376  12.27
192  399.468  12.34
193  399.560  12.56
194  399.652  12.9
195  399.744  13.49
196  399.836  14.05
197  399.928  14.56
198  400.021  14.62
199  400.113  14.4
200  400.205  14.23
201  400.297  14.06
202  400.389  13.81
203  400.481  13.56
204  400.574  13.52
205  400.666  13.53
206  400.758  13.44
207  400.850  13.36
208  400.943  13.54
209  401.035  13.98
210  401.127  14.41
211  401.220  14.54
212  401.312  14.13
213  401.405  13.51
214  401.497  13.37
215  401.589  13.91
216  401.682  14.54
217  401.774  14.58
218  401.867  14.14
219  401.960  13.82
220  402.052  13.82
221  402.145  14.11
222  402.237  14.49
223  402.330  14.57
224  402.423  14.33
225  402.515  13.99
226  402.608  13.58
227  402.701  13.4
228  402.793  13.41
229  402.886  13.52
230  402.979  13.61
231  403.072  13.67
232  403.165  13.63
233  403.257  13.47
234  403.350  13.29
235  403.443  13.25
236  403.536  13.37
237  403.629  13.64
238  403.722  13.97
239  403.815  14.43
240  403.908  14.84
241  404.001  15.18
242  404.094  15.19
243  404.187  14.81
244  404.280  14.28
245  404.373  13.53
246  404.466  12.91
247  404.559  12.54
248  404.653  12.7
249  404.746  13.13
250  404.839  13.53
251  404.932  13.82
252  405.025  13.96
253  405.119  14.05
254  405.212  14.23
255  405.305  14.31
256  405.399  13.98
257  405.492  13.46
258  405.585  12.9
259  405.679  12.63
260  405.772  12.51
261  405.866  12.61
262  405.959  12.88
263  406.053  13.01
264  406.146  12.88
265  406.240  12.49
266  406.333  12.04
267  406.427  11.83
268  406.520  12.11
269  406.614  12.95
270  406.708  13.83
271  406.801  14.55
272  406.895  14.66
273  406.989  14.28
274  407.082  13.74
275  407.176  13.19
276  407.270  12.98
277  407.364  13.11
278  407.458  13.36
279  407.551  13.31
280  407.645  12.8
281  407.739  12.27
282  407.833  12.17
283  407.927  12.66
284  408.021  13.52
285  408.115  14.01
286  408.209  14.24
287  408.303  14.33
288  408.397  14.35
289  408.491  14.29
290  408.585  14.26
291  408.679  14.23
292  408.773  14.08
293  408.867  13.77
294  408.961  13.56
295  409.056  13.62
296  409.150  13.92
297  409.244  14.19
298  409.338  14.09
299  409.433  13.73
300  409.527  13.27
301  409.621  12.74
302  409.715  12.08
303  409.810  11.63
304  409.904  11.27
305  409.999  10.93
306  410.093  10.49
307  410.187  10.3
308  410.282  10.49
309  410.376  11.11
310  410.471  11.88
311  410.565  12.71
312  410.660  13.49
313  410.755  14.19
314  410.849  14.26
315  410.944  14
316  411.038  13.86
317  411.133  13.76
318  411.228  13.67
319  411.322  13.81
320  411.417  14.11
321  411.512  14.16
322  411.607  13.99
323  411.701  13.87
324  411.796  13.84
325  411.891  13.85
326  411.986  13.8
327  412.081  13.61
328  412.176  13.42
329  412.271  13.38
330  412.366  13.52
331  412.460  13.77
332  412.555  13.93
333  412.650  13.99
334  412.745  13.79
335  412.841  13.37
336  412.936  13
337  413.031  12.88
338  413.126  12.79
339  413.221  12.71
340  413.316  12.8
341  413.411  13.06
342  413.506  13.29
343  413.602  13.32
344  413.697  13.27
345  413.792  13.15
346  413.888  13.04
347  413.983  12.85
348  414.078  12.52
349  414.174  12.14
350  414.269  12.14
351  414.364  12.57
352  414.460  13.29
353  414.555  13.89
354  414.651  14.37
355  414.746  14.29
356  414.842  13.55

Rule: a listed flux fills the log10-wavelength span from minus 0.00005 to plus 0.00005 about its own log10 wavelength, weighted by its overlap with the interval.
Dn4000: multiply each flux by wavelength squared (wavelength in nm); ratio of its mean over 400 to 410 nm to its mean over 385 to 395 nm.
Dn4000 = 1.86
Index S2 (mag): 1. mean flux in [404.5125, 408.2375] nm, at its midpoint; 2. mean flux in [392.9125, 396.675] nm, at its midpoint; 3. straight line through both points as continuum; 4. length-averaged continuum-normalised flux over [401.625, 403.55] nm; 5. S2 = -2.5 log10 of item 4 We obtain -0.221 mag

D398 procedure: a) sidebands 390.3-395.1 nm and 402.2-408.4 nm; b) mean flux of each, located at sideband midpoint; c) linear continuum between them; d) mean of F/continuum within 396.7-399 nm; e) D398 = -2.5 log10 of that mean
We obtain 0.14 mag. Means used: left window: 8.08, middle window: 9.12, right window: 13.5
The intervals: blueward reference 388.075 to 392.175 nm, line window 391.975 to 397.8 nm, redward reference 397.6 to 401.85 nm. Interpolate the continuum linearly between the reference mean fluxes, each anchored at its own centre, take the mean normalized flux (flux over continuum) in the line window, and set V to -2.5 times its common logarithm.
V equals 0.47 mag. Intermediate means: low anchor 9.32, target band 7.21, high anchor 12.9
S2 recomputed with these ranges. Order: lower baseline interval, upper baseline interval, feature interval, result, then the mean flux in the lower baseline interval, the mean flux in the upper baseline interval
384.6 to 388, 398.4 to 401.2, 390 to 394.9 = 0.21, 7.16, 13.2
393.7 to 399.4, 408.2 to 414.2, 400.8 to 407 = -0.23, 8.89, 13.2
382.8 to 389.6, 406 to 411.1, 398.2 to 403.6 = -0.22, 6.91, 13.1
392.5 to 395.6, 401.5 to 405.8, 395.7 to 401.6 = -0.02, 7.24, 13.8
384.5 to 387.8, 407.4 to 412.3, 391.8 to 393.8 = 0.35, 7.2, 13.2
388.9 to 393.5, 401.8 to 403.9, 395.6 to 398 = 0.49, 8.71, 13.8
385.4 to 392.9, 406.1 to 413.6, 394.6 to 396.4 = 0.05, 8.39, 13.2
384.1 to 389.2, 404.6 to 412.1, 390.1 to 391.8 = -0.18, 7.27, 13.3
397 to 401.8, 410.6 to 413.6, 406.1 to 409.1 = -0.03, 12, 13.6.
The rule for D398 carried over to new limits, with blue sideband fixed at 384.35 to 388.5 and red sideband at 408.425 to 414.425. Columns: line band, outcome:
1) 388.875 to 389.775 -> -0.21 mag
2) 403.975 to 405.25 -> -0.20 mag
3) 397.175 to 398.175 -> 0.11 mag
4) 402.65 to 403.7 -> -0.20 mag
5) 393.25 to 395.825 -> 0.17 mag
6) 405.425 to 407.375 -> -0.10 mag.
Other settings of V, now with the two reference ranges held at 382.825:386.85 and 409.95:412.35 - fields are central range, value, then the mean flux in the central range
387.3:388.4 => 0.021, 7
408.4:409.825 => -0.089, 13.6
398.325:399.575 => -0.233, 12.4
